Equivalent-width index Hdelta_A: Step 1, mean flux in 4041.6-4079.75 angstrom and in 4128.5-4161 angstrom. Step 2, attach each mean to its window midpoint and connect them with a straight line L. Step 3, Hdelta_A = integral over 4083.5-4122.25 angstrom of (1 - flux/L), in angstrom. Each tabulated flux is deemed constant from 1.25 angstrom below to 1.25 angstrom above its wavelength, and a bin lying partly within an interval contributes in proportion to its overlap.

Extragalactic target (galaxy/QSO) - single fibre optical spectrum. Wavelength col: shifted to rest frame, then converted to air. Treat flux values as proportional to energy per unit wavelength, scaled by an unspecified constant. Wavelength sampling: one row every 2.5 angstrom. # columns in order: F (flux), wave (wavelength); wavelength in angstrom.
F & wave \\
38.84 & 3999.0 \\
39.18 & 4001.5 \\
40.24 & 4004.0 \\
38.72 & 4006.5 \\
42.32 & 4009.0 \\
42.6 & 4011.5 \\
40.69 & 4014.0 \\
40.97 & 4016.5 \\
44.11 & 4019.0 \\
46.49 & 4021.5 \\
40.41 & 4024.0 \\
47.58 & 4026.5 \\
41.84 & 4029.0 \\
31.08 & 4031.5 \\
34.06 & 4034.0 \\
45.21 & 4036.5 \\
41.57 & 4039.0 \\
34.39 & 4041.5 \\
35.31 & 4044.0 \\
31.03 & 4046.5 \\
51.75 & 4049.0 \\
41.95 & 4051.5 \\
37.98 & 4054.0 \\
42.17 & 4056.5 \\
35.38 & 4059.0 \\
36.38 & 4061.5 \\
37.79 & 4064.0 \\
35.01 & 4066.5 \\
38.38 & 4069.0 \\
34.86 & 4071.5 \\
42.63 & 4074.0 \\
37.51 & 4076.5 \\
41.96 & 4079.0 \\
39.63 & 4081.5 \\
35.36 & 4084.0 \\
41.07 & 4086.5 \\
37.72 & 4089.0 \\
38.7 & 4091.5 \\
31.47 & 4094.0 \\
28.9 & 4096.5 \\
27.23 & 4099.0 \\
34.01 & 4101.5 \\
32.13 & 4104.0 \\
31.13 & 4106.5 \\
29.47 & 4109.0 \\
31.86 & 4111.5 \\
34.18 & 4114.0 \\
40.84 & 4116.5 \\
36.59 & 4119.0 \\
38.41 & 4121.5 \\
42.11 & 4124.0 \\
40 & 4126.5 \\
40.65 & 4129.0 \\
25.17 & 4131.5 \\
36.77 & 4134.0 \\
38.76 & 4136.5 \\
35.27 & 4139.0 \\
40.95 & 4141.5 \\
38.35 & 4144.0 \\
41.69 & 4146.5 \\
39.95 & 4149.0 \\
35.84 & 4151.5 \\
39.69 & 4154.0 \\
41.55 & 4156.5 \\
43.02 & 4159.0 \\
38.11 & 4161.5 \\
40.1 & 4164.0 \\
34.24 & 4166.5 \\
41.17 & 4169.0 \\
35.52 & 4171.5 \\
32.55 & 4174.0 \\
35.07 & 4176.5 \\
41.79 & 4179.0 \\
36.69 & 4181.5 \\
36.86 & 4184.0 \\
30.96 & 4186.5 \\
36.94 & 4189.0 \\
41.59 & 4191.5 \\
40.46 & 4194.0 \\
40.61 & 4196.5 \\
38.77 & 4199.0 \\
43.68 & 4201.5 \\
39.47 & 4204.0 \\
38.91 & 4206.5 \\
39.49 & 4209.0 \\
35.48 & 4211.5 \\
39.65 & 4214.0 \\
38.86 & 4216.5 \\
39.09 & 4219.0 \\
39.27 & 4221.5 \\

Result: 4.2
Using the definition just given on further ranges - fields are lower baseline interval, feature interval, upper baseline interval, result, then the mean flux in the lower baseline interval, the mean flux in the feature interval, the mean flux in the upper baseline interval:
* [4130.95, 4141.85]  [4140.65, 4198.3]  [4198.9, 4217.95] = -1.77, 35.6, 38.4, 39.3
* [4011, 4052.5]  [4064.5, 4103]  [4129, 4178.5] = 3.02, 40.6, 36.3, 37.7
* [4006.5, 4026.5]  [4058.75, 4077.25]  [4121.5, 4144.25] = 1.39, 42.6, 37.3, 37.6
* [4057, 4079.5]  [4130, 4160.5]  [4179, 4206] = 0.23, 37.8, 38.1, 38.8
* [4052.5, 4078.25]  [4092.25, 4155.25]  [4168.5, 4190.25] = 2.30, 37.9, 35.7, 36.2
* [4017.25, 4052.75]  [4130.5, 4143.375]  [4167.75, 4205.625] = 1.05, 40.5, 35.7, 38.1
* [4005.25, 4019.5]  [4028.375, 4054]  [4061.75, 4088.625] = 0.82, 41.4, 38.7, 38.3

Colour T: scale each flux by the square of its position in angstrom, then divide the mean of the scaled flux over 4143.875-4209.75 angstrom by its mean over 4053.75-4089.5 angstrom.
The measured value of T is 1.06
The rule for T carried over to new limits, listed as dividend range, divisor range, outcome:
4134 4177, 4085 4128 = 1.12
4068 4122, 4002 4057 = 0.91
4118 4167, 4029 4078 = 1.05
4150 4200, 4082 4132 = 1.12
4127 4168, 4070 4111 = 1.12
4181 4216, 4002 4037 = 1.03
